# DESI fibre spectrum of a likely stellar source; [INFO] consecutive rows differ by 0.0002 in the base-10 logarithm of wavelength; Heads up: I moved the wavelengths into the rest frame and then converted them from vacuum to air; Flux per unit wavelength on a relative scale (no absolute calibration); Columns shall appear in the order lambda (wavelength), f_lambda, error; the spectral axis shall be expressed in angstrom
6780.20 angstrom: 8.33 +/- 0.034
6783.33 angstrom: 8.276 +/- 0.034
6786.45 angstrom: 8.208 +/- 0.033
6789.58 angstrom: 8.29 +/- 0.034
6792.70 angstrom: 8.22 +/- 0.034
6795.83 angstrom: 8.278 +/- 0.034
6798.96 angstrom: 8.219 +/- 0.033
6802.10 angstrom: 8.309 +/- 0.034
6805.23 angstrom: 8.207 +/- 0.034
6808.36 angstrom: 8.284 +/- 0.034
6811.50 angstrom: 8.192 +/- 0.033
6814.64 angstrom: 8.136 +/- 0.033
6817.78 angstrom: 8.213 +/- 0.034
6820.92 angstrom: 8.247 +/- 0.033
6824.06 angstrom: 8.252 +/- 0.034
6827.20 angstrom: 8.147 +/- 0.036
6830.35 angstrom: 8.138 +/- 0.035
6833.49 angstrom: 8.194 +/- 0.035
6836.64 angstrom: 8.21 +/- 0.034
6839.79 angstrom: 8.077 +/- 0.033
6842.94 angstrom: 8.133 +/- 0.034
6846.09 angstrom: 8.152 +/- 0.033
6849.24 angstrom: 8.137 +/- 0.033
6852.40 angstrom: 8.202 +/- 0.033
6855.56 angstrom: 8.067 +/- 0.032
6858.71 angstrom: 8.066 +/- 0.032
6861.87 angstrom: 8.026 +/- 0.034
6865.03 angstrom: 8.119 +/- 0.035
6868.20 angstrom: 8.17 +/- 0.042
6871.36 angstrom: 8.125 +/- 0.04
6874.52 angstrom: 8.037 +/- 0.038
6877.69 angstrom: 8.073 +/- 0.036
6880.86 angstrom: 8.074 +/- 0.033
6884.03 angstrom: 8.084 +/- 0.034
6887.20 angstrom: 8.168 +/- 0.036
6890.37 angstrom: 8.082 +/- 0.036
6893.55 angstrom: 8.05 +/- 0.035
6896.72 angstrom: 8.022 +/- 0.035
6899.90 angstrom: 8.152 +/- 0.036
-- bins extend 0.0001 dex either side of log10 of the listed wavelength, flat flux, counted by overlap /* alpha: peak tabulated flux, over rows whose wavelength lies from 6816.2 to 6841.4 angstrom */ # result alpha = 8.252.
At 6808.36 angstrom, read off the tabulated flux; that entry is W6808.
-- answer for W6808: 8.284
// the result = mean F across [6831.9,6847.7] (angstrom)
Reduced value 8.16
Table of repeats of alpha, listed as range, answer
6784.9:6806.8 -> 8.309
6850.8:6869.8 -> 8.202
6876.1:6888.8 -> 8.168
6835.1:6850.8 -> 8.21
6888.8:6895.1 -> 8.082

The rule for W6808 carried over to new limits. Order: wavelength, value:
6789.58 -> 8.29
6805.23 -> 8.207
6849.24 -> 8.137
